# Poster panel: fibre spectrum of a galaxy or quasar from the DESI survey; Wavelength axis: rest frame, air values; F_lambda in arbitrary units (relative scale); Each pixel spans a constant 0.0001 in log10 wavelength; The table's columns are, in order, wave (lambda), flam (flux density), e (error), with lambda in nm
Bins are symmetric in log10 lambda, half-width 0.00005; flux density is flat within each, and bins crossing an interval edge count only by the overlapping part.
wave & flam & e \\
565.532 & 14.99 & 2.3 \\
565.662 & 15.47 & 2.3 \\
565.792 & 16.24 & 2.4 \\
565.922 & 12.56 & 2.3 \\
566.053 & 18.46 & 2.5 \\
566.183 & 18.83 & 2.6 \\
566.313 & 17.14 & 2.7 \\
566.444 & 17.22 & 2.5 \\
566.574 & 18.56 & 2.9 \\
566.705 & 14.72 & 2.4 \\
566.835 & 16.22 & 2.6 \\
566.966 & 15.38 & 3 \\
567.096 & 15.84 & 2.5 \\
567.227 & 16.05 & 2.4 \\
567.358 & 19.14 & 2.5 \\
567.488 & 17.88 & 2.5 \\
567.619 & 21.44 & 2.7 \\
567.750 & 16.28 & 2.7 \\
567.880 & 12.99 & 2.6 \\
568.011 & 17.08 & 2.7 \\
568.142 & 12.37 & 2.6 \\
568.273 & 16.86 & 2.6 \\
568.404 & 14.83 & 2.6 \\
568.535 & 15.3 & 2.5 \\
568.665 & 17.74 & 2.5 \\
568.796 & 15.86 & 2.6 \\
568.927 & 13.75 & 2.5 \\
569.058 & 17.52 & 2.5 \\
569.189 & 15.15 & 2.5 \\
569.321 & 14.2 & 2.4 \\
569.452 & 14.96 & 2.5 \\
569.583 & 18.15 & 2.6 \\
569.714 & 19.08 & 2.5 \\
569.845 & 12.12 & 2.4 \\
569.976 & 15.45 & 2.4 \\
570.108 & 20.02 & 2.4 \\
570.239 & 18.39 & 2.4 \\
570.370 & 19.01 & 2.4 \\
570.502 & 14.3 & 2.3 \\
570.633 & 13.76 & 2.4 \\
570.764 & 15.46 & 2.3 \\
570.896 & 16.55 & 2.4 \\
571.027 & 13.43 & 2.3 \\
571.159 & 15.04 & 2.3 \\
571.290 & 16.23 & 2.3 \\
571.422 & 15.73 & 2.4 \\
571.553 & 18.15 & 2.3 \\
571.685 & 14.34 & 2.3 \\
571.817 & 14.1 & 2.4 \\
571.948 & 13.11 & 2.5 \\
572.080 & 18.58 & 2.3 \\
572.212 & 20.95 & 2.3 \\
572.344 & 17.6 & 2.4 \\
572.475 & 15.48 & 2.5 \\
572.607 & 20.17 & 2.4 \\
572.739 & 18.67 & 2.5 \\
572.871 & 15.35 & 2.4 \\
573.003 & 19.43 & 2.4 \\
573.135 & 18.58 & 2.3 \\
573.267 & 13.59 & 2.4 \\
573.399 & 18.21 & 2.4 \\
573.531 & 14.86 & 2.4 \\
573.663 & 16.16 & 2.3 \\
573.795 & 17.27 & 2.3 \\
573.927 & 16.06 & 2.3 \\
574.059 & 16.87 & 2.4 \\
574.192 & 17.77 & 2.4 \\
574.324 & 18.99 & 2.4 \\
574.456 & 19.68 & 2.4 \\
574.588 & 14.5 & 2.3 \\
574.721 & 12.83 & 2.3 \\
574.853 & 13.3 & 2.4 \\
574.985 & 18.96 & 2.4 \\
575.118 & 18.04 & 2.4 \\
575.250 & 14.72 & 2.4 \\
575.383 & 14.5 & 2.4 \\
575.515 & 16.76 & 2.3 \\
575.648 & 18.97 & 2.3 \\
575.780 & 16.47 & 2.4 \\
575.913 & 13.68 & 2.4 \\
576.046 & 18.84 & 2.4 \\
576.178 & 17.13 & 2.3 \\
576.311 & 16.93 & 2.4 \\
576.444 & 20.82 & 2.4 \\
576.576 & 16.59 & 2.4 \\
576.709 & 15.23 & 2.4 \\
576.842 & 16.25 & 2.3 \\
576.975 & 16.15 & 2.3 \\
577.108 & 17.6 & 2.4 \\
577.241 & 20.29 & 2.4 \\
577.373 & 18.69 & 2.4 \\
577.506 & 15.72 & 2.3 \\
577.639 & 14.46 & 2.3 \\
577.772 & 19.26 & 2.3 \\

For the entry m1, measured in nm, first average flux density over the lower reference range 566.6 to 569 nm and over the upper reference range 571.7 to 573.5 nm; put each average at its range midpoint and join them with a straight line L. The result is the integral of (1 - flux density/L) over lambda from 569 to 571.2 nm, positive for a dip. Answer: 0.07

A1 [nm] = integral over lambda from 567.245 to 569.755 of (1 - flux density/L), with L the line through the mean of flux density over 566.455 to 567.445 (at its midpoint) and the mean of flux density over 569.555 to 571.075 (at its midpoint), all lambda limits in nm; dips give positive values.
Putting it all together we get 0.03 nm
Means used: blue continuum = 16.6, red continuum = 16.3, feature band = 16.3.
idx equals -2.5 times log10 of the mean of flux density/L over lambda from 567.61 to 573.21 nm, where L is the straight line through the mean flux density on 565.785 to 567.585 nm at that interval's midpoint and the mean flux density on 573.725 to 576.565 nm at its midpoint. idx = 0.03 mag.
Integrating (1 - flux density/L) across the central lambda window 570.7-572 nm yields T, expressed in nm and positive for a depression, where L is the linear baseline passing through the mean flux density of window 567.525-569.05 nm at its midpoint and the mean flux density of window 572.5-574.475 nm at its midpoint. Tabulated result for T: 0.12 nm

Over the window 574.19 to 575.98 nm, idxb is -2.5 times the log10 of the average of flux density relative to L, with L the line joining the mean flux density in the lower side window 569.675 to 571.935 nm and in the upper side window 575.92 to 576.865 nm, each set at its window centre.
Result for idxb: 0.038 mag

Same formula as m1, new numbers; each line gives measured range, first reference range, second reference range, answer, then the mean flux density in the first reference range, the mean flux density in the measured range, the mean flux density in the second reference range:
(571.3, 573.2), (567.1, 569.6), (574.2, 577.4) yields -0.07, 16.1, 17.1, 16.9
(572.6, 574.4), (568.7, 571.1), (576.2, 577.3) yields -0.05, 16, 17.2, 17.4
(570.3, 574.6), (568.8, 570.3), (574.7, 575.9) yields -0.13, 16.2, 16.6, 16.1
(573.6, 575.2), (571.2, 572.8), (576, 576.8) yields 0.05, 16.9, 16.7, 17.5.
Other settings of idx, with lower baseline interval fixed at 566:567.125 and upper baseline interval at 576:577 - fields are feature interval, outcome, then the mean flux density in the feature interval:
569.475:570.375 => -0.01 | 17.2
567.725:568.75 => 0.11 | 15.4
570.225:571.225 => 0.10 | 15.6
